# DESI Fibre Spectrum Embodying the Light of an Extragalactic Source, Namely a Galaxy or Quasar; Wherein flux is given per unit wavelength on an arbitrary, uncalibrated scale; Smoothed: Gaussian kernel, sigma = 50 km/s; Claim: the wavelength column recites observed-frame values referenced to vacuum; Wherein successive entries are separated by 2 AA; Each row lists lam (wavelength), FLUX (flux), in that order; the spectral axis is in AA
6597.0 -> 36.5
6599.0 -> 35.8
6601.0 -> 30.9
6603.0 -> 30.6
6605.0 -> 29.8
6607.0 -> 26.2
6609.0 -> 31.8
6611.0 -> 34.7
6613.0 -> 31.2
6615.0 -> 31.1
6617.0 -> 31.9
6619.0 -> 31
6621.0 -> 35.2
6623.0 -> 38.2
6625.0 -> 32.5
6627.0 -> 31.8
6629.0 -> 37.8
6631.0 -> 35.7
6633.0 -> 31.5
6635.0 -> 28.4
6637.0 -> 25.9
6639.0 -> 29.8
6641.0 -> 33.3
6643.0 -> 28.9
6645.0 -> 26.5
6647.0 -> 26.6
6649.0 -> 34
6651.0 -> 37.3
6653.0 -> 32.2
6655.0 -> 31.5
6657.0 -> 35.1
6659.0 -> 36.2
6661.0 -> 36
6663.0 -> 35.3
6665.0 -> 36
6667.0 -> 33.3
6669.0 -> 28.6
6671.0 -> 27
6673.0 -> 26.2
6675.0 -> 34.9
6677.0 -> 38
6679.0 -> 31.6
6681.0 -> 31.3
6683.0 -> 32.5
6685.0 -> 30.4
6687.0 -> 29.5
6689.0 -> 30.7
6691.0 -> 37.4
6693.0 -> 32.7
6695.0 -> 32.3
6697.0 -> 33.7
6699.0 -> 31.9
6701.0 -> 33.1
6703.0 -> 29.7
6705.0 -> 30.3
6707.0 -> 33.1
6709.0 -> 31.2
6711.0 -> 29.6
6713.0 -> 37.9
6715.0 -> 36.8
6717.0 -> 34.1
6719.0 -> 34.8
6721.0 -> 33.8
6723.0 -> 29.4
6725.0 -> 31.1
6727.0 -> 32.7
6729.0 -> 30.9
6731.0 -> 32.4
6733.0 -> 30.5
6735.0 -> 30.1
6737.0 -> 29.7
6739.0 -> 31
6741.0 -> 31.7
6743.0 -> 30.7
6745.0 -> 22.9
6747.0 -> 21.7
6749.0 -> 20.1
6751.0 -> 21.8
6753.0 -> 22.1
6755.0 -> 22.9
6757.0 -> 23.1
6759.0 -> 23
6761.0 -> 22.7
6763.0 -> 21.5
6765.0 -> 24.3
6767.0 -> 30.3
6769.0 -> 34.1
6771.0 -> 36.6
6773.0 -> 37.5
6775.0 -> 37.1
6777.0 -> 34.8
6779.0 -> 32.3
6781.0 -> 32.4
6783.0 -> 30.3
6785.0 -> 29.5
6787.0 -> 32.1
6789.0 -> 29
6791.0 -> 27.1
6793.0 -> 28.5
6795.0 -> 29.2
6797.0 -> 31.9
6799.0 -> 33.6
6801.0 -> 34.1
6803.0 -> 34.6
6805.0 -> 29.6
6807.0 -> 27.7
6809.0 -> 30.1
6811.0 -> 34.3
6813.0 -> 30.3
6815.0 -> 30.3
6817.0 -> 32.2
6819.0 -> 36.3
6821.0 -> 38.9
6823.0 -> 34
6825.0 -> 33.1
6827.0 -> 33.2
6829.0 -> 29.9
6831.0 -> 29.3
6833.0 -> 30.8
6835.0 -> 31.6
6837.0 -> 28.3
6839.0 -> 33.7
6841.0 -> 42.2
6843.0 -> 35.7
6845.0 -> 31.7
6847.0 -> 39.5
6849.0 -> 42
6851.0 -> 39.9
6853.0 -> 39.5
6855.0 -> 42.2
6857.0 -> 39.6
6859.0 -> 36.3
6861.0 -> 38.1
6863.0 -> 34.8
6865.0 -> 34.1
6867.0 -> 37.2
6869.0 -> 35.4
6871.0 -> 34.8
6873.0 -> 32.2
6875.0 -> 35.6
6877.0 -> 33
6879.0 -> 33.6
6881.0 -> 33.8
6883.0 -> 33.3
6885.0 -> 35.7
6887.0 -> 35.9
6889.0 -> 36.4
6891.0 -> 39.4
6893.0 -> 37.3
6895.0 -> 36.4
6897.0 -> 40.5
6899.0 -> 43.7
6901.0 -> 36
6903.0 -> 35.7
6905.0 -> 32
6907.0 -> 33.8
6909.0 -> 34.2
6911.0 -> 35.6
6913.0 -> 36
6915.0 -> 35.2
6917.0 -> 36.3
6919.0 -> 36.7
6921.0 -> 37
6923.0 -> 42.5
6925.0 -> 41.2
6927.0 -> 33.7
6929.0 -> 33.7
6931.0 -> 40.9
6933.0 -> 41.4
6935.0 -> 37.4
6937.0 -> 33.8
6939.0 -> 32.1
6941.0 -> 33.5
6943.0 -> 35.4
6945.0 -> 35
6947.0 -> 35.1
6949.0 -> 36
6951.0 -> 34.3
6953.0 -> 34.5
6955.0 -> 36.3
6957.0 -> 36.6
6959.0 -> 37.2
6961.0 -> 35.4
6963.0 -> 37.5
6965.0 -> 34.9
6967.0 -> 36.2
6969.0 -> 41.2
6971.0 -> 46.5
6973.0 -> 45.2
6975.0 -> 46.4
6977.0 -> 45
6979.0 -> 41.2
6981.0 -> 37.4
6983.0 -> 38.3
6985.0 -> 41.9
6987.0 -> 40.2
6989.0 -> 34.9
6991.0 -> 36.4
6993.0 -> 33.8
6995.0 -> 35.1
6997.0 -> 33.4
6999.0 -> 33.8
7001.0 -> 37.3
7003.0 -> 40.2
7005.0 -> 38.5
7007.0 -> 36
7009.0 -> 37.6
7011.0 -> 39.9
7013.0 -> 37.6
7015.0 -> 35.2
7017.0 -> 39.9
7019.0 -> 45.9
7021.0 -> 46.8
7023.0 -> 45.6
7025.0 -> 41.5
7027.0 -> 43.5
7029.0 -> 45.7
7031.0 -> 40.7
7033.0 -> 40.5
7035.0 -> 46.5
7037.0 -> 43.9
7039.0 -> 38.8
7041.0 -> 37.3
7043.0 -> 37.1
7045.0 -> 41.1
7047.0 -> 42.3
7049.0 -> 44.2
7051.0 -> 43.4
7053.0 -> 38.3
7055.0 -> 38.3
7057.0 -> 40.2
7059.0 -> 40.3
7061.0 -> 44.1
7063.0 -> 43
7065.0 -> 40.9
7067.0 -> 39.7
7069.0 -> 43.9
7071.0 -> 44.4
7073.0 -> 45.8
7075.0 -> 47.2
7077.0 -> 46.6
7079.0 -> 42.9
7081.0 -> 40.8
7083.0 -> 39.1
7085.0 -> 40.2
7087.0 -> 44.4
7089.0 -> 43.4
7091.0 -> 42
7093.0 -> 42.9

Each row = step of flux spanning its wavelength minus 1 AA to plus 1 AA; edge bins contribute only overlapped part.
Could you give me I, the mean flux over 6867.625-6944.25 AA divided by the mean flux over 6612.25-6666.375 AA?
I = 1.1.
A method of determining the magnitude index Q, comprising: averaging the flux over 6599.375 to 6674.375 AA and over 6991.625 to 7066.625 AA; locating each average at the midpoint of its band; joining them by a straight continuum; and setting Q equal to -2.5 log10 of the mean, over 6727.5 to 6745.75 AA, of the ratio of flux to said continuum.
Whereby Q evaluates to 0.13 mag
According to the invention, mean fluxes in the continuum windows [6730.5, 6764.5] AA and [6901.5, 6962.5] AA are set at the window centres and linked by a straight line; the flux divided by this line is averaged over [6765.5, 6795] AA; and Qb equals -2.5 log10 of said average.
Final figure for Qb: -0.17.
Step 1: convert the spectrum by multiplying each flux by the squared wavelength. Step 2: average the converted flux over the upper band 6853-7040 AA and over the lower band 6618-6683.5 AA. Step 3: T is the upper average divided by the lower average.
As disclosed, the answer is 1.27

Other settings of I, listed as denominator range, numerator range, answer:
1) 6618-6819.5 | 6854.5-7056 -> 1.22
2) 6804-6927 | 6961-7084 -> 1.15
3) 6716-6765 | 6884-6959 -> 1.32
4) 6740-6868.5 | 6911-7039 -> 1.21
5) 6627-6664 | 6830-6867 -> 1.12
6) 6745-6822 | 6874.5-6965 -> 1.22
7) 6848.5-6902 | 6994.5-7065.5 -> 1.10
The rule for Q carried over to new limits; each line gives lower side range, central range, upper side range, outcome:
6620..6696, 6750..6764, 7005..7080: 0.48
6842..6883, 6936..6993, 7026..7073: 0.04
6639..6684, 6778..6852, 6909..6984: 0.08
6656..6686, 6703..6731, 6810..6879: 0.03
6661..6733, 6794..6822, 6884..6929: 0.08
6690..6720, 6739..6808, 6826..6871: 0.19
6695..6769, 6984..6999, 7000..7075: 0.09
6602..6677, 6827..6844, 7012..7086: 0.13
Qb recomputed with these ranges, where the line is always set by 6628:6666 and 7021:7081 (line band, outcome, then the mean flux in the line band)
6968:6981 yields -0.083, 43.7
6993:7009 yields 0.138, 36.2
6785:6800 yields 0.195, 30.2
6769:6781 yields 0.012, 35.3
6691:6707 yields 0.047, 32.4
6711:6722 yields -0.023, 34.9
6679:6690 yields 0.084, 30.9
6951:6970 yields 0.104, 36.5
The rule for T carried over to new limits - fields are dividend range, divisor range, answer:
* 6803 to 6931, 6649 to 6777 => 1.19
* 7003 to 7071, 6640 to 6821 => 1.45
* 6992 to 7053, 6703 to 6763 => 1.51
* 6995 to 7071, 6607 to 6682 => 1.41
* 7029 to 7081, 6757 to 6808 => 1.50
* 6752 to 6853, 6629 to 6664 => 1.03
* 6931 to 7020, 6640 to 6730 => 1.27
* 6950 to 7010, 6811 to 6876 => 1.13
